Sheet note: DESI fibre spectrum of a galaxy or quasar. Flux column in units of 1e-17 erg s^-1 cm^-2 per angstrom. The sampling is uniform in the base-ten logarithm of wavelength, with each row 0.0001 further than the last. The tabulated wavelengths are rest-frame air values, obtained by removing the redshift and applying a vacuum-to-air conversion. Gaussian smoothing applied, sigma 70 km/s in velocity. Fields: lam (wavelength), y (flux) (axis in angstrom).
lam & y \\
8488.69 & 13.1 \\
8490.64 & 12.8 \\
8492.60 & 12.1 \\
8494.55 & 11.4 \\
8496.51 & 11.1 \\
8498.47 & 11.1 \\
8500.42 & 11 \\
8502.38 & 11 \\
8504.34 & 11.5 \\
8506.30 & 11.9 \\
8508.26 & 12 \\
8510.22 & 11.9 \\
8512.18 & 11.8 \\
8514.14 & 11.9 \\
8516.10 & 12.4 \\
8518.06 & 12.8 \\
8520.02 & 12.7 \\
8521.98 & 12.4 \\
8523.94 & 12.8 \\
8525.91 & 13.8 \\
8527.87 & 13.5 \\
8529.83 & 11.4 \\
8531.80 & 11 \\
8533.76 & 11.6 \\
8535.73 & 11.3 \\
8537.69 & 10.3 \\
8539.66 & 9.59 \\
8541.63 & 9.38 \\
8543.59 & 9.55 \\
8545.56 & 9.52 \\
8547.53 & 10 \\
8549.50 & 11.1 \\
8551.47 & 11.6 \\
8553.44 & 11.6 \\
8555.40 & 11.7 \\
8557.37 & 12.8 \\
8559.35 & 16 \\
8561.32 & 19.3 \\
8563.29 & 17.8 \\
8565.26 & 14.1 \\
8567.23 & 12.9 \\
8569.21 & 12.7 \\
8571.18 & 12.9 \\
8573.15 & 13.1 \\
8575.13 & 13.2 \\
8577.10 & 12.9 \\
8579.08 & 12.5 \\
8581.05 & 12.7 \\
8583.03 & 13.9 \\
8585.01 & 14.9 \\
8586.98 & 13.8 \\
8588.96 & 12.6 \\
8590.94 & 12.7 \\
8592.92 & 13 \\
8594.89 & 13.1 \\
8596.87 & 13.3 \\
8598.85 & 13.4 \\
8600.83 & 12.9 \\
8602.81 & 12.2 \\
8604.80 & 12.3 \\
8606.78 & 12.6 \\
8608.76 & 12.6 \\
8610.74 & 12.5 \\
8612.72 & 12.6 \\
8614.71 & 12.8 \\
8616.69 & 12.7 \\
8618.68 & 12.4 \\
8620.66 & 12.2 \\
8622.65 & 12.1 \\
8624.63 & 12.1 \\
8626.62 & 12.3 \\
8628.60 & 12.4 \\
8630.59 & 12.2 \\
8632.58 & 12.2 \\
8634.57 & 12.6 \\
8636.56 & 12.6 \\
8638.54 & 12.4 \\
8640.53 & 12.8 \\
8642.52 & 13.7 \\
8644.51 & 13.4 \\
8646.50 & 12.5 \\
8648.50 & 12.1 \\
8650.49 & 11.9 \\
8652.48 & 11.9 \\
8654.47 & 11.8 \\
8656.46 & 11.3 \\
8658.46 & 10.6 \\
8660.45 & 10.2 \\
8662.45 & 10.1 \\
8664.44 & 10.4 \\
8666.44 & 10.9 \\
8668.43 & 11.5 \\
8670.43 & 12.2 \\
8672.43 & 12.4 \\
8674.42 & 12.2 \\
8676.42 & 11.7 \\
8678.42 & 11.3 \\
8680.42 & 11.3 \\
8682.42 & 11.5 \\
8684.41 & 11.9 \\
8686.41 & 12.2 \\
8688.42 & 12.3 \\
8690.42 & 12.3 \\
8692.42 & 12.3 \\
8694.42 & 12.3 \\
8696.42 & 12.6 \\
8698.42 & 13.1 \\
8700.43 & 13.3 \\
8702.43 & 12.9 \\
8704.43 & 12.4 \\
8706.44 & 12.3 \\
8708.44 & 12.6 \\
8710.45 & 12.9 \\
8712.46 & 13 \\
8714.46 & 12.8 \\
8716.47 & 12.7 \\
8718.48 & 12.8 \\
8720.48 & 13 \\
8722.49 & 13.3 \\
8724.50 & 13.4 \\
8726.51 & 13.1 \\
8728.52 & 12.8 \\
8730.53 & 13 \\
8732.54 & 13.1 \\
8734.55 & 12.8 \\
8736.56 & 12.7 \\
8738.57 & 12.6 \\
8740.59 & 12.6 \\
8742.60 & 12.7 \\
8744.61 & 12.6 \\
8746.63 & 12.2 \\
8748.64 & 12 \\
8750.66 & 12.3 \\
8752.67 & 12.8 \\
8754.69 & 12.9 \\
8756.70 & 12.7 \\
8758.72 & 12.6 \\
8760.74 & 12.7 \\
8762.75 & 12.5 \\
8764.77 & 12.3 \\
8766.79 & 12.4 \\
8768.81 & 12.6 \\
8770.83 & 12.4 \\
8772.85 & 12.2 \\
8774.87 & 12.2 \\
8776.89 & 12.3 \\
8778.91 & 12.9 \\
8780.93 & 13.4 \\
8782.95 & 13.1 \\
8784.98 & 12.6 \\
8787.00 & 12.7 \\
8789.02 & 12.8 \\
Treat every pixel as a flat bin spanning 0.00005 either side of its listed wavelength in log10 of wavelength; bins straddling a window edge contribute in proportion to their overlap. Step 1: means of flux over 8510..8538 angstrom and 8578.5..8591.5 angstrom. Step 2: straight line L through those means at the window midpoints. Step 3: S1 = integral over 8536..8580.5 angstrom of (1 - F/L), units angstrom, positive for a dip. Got 1.3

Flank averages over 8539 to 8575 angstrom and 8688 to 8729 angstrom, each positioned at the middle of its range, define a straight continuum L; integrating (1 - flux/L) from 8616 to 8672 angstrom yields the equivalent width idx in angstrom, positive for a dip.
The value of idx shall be 3.1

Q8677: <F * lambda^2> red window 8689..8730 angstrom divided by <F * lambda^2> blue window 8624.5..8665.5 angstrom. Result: 1.1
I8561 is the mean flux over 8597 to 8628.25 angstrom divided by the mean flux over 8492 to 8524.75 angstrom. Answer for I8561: 1.1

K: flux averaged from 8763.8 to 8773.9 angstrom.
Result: 12.4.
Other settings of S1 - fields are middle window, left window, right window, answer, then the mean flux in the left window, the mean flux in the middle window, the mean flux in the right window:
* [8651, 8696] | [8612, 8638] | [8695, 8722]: 3.72 angstrom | 12.4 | 11.6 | 12.8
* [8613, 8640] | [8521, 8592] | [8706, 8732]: 0.70 angstrom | 12.6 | 12.4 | 12.9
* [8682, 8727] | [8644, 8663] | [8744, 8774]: -2.46 angstrom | 11.6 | 12.7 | 12.5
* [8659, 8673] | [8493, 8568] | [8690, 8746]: 1.72 angstrom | 12.1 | 11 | 12.8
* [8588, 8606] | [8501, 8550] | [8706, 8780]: -1.45 angstrom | 11.5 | 12.8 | 12.7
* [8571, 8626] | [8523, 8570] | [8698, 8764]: -1.87 angstrom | 12.3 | 12.9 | 12.8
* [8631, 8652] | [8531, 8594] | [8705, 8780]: 0.04 angstrom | 12.6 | 12.6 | 12.7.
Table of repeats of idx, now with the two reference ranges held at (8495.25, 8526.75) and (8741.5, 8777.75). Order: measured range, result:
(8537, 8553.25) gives 2.50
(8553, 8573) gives -3.50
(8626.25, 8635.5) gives -0.09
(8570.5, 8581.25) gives -0.69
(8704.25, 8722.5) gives -0.57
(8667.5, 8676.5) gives 0.19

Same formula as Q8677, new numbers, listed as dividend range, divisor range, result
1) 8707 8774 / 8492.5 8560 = 1.15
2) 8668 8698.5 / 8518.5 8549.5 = 1.11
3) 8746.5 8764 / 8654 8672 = 1.16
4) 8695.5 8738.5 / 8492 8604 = 1.08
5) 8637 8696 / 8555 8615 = 0.90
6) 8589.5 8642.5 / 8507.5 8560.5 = 1.09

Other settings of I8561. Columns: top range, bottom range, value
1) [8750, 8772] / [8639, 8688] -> 1.07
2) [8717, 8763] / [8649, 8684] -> 1.12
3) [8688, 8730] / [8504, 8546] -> 1.10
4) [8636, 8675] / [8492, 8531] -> 0.98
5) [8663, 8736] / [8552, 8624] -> 0.94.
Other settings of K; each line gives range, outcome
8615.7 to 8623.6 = 12.3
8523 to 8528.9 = 13.4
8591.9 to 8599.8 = 13.2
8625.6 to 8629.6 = 12.3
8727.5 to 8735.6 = 12.9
